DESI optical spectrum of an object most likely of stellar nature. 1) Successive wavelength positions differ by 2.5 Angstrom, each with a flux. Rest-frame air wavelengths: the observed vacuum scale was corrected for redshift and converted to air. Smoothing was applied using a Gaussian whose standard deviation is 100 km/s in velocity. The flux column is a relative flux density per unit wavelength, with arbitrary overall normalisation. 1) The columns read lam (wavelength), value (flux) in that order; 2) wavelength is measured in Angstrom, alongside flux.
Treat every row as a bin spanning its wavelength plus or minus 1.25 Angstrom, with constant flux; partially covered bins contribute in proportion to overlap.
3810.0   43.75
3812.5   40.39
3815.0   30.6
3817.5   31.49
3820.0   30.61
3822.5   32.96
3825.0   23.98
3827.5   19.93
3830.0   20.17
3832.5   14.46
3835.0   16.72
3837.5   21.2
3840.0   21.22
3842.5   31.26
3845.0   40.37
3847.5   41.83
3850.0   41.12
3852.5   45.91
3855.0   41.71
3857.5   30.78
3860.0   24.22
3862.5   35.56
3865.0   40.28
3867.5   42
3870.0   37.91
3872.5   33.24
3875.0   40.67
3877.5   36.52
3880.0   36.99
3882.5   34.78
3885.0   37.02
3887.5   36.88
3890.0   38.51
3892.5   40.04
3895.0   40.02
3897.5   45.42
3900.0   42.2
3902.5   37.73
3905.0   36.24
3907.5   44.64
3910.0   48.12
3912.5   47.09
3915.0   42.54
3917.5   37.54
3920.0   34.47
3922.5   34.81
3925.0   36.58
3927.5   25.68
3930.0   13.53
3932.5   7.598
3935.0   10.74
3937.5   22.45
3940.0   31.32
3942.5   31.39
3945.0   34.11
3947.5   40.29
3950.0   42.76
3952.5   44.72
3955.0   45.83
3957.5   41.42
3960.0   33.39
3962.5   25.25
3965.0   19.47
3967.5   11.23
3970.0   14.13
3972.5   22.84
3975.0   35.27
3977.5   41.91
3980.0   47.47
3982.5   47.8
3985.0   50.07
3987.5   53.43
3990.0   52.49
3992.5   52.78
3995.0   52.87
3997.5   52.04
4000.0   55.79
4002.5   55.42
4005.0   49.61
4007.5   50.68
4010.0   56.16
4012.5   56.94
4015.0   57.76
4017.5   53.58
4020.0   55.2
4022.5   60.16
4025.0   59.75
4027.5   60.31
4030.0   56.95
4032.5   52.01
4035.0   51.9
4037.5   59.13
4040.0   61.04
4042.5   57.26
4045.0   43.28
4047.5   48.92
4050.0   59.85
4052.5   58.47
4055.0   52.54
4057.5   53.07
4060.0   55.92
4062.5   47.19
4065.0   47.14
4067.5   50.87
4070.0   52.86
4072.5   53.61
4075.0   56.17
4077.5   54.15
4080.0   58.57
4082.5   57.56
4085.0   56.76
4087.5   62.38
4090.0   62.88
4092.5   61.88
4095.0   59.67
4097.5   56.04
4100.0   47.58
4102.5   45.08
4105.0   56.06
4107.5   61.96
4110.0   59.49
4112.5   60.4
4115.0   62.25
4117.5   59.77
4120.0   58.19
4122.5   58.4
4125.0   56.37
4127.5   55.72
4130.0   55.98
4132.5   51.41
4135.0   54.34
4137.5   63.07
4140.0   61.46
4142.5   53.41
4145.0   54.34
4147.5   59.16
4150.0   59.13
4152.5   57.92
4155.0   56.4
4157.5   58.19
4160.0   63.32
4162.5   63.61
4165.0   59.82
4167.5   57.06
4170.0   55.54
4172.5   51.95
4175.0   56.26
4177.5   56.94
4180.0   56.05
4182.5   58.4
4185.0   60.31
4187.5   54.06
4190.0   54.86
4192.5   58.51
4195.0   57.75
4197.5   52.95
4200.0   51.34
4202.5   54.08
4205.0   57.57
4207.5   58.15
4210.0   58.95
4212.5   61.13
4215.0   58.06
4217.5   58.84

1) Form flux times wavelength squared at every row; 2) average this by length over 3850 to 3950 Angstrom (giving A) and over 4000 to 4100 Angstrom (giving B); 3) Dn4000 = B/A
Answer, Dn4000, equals 1.69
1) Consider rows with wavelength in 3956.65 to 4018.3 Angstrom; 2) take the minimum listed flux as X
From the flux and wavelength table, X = 11.23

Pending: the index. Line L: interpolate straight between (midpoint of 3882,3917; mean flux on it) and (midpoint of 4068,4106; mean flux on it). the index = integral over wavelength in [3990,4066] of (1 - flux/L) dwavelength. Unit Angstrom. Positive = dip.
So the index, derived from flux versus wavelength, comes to -4.9 Angstrom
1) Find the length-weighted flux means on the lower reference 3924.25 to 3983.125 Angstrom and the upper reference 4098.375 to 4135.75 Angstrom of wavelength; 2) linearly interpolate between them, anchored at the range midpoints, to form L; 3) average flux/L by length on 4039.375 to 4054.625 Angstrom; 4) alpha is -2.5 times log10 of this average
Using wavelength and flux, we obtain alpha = -0.21 mag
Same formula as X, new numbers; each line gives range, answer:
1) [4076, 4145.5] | 45.08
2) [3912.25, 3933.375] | 7.598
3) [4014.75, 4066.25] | 43.28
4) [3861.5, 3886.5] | 33.24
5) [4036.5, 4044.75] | 57.26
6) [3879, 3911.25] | 34.78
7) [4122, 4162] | 51.41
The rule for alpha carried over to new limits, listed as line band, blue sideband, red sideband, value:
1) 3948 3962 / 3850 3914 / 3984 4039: 0.18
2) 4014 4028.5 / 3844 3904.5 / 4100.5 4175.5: -0.18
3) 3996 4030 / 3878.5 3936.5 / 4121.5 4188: -0.24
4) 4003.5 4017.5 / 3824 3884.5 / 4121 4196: -0.20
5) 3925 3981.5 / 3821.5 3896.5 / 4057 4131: 0.40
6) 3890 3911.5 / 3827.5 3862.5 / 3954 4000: -0.22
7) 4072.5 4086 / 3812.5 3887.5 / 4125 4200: -0.12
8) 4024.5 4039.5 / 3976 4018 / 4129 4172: -0.07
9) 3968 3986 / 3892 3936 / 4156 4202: 0.13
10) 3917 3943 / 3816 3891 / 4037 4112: 0.50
